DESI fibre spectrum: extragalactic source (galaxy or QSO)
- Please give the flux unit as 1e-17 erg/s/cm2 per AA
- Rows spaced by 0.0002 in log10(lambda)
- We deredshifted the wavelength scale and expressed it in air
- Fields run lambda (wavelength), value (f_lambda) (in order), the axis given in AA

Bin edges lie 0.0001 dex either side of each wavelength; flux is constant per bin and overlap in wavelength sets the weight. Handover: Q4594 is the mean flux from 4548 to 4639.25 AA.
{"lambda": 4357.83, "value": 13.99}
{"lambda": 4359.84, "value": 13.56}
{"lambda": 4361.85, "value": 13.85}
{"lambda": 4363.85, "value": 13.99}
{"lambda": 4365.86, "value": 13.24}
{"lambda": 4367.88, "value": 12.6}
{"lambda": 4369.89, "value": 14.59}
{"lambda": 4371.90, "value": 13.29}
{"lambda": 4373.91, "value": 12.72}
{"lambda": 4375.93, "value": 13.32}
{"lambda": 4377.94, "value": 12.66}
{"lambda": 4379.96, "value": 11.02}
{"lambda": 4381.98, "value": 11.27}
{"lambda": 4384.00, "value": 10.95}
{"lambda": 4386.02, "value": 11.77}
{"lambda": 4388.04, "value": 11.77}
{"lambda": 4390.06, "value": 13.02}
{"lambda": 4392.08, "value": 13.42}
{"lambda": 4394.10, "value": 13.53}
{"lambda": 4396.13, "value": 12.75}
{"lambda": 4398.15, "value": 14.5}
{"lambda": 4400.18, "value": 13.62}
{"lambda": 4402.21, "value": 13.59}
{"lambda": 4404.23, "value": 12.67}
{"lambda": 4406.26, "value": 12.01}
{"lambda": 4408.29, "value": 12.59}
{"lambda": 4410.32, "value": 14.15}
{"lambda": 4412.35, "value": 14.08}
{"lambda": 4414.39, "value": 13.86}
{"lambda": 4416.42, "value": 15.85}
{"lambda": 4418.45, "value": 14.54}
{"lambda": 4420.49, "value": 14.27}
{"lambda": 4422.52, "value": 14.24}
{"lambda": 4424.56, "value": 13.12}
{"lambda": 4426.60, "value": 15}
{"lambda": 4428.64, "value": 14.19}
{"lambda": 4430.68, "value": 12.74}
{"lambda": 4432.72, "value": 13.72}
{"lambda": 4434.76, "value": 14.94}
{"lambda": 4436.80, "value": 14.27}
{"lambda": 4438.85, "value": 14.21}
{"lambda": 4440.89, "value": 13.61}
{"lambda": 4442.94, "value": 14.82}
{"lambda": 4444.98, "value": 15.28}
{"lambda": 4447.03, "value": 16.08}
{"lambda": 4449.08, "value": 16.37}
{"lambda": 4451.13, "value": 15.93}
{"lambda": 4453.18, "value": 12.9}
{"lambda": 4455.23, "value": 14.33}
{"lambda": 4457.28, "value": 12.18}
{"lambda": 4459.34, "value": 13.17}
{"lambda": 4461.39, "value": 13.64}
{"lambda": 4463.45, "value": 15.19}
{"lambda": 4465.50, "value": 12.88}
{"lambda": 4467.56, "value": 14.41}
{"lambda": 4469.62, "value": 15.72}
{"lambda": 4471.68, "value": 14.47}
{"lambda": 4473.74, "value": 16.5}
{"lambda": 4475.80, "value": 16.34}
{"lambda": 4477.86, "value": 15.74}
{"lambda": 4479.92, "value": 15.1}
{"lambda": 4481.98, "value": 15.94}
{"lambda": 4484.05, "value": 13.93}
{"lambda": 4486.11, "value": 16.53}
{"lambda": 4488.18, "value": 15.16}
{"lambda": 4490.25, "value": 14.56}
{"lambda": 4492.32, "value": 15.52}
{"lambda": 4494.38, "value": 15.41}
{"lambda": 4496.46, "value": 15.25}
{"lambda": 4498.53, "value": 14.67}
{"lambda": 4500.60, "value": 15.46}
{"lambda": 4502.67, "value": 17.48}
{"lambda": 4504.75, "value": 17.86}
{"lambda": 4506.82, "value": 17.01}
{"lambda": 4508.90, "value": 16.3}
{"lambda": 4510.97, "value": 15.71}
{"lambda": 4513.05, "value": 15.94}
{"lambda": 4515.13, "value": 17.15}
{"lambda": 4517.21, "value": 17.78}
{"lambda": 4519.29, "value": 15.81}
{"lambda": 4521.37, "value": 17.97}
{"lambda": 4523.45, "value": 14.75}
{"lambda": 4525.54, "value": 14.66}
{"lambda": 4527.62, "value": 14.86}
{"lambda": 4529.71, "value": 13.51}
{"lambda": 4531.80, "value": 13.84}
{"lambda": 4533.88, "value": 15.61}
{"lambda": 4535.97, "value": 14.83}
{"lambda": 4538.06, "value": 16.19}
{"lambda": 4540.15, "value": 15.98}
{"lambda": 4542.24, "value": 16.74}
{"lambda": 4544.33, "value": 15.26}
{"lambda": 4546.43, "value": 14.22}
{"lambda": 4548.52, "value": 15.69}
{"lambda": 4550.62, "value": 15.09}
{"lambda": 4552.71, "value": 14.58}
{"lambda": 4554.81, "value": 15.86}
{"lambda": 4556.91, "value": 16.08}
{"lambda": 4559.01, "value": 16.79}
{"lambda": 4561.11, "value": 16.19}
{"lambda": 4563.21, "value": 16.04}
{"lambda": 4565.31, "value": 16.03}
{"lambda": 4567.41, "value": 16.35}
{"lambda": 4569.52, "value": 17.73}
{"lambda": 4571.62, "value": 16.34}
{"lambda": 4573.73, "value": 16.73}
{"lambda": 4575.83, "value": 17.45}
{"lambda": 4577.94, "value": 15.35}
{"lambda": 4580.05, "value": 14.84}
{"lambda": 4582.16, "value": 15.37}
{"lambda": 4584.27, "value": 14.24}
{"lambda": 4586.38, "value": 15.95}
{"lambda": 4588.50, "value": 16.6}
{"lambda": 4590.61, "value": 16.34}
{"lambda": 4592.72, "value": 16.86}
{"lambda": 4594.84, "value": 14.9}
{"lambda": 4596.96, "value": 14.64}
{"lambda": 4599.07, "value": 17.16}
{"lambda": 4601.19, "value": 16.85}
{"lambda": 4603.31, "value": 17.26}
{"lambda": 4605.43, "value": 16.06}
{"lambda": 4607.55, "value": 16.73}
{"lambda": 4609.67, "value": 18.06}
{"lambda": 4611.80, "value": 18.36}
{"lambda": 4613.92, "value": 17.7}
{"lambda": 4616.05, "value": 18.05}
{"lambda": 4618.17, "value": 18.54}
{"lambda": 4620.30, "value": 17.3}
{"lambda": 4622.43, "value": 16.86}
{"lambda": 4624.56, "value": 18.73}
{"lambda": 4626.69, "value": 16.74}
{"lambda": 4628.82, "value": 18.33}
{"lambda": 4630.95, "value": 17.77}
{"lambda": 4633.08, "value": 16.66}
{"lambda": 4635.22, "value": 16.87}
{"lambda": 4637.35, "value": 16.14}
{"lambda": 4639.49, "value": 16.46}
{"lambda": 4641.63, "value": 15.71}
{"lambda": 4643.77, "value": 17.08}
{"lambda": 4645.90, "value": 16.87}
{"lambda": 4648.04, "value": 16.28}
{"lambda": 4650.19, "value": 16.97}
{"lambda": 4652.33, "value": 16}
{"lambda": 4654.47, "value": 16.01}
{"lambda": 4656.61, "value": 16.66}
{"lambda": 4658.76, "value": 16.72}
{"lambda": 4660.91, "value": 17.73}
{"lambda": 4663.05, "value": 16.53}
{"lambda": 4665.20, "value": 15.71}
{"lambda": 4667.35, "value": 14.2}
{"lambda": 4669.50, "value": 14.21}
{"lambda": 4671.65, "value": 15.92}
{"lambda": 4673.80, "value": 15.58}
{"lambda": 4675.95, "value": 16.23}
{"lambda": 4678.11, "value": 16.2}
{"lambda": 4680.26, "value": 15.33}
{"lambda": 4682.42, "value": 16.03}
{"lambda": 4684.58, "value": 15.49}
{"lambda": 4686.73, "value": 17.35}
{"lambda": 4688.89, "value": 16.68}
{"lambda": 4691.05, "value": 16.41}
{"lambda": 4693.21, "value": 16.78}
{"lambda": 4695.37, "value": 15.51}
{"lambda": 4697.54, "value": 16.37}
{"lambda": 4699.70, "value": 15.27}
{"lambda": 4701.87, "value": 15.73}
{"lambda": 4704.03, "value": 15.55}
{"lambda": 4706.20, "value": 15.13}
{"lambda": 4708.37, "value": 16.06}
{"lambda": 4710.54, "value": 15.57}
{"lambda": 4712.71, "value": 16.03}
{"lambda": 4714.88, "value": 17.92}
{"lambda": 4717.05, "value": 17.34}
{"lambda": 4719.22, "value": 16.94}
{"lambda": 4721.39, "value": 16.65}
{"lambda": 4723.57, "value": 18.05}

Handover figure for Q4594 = 16.6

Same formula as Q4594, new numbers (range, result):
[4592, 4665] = 16.9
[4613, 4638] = 17.5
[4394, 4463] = 14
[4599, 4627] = 17.5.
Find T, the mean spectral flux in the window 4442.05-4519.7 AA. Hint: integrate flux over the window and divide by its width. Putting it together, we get 15.4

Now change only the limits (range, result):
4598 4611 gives 17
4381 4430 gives 13.4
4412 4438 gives 14.2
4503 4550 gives 15.8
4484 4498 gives 15.3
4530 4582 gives 15.8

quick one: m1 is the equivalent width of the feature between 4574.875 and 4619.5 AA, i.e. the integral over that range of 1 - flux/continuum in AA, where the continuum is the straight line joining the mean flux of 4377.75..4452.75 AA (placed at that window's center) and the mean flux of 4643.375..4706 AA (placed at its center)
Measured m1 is -3.4 AA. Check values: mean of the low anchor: 13.7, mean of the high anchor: 16.1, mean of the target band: 16.5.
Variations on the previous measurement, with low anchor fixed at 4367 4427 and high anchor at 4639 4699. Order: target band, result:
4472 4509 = -4.0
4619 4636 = -1.9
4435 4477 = -2.3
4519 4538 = -0.6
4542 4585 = -2.4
